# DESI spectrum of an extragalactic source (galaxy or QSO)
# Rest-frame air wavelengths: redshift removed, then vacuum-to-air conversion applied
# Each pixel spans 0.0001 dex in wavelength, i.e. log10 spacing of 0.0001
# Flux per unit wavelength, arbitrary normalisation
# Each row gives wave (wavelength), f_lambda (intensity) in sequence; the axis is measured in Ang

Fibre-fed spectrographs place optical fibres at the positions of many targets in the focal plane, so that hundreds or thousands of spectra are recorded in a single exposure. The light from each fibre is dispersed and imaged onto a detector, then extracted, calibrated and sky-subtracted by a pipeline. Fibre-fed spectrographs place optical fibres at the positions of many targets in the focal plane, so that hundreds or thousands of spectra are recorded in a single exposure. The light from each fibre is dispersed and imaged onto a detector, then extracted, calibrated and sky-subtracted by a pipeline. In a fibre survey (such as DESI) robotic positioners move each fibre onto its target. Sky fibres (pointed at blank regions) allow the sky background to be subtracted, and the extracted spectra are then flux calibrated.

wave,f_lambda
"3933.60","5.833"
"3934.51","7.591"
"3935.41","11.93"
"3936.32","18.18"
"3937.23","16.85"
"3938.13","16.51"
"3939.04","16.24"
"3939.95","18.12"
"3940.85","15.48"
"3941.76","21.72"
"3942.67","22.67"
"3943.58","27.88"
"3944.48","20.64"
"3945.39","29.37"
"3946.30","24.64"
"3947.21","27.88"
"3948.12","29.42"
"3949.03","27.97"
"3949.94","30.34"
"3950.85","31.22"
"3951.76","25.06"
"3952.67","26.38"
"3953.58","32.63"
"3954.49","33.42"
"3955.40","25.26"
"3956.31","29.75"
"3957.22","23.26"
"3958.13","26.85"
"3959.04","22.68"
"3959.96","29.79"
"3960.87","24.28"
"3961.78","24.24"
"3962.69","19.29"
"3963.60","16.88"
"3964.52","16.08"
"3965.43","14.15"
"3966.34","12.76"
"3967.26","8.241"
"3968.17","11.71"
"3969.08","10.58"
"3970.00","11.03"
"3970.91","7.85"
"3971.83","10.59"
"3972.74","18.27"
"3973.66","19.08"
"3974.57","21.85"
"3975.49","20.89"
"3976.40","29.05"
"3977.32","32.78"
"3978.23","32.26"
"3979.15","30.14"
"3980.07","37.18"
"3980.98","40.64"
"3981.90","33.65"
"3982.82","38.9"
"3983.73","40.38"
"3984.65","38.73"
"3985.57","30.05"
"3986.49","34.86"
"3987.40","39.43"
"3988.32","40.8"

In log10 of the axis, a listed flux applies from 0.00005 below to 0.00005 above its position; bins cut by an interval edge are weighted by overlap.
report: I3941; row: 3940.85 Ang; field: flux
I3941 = 15.48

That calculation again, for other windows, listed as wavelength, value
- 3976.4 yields 29.05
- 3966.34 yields 12.76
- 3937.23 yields 16.85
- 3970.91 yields 7.85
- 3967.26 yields 8.241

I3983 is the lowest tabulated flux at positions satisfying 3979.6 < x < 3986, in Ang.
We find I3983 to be 30.05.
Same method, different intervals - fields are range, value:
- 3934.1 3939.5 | 7.591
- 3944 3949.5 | 20.64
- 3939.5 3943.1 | 15.48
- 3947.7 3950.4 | 27.97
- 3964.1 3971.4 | 7.85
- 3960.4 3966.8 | 12.76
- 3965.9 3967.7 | 8.241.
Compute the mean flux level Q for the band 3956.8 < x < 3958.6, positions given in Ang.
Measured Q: 25.1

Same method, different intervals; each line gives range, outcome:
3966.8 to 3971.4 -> 9.88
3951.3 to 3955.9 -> 28.6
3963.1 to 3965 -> 16.5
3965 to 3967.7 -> 11.7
